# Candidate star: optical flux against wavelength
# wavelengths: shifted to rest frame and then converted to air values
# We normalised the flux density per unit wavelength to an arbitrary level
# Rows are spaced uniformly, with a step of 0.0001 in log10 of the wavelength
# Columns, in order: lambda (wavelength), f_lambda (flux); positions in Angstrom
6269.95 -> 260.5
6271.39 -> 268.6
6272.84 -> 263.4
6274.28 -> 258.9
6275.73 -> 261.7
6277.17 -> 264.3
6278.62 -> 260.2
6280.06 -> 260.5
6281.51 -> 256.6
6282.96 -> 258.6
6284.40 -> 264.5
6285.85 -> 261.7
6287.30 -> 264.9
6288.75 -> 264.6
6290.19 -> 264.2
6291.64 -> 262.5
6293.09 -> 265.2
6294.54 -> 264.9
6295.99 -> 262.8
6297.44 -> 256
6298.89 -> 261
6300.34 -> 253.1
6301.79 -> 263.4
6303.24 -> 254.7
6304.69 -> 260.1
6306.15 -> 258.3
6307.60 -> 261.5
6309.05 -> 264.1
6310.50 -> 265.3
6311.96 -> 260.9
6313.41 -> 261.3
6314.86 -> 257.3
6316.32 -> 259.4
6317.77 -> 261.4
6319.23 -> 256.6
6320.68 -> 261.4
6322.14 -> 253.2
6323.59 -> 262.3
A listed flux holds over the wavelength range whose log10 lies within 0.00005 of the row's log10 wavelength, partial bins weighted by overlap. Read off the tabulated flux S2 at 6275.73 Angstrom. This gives 261.7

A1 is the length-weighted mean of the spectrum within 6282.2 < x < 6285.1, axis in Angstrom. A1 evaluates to 262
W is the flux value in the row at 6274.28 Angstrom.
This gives 258.9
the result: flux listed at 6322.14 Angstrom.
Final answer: 253.2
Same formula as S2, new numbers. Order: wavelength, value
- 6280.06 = 260.5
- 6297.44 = 256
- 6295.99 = 262.8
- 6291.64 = 262.5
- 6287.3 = 264.9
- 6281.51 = 256.6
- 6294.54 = 264.9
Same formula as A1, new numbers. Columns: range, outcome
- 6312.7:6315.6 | 259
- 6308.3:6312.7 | 264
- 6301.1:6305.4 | 260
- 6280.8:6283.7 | 258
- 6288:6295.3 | 264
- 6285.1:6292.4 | 264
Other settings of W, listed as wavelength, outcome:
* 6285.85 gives 261.7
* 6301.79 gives 263.4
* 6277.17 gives 264.3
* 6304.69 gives 260.1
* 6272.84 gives 263.4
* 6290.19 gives 264.2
